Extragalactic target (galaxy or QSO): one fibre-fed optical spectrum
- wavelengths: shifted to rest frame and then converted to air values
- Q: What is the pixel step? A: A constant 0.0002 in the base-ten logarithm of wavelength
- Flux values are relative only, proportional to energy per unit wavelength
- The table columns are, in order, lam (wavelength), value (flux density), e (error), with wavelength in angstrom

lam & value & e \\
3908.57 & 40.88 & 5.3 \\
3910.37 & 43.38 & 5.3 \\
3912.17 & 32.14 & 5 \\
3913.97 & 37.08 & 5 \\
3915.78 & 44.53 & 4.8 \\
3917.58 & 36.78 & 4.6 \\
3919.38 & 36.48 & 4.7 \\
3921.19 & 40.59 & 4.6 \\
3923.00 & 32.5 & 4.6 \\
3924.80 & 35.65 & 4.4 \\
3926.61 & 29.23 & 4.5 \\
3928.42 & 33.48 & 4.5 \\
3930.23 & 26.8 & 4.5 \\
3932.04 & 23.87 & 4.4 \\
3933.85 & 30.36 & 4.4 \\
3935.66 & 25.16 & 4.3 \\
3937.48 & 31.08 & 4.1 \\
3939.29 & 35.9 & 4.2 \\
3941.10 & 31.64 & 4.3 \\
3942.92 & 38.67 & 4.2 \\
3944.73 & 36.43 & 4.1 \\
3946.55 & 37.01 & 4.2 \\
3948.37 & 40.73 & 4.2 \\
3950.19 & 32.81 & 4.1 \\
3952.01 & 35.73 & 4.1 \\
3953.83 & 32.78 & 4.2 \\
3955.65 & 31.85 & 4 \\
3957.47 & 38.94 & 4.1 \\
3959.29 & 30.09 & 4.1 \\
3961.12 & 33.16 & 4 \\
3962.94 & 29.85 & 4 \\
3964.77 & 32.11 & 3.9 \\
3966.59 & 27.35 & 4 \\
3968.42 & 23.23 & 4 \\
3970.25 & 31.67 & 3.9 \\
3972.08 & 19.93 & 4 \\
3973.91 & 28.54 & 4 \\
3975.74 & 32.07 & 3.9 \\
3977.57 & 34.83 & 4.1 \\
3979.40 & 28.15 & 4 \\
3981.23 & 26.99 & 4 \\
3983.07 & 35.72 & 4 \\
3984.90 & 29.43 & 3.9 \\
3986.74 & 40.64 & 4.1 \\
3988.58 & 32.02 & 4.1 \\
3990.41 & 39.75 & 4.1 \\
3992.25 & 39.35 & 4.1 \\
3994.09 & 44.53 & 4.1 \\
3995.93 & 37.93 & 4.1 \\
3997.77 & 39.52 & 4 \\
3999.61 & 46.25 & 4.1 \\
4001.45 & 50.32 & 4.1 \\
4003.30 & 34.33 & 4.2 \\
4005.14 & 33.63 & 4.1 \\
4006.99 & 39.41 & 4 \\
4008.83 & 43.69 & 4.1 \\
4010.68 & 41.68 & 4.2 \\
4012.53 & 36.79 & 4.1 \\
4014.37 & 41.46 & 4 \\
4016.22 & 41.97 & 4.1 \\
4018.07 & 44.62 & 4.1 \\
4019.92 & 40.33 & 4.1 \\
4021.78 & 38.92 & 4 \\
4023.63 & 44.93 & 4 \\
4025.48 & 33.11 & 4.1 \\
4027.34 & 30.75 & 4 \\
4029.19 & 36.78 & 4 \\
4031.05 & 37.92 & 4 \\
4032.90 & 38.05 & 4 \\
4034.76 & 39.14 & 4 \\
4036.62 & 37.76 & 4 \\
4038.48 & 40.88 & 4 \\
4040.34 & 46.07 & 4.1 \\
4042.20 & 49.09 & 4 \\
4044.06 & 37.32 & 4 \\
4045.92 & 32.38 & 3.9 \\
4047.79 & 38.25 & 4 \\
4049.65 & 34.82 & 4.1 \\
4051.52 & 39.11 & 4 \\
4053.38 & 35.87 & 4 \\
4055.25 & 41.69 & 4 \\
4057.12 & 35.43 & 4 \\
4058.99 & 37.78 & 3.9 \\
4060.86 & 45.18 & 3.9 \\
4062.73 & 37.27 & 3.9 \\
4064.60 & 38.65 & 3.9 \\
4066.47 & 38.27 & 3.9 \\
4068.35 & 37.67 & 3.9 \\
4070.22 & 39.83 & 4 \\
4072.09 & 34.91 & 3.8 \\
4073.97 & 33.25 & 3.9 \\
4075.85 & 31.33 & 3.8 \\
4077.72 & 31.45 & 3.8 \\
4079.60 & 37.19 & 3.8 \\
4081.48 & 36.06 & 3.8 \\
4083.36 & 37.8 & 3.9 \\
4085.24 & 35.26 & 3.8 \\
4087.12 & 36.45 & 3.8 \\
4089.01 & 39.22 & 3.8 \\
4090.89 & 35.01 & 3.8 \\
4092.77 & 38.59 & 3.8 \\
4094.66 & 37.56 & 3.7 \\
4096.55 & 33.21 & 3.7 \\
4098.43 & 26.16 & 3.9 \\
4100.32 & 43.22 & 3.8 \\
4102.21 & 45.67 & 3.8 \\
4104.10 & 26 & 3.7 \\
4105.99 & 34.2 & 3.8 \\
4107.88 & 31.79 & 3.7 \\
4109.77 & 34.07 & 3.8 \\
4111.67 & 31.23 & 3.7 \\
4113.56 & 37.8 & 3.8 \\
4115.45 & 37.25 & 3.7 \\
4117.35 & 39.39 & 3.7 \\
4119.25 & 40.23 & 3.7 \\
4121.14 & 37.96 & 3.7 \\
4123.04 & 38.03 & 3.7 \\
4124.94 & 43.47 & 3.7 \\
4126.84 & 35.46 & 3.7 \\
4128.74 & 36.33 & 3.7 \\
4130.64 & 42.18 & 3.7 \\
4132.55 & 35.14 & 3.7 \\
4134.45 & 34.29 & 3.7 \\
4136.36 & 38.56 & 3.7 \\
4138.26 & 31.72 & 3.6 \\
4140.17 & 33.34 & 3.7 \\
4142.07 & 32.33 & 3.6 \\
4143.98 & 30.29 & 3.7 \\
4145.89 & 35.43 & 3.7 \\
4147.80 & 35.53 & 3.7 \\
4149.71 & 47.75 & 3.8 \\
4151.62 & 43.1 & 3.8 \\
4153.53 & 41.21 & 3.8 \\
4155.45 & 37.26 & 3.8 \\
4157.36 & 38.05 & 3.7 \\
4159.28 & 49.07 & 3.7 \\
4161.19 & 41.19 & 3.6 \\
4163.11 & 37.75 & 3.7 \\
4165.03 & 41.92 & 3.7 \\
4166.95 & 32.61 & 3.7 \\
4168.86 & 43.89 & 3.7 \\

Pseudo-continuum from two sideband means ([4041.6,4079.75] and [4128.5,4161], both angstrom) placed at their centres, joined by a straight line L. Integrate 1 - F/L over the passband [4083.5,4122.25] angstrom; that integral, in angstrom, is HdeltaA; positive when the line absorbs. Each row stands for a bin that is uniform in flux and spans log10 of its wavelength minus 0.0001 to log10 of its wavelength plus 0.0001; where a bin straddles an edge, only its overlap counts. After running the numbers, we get 1.6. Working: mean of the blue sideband 37.4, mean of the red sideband 37.9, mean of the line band 36.1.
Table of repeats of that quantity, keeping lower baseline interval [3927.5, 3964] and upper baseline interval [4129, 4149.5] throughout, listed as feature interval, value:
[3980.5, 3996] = -1.3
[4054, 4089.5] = -2.6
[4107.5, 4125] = -0.9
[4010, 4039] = -4.4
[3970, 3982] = 1.6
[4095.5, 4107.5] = 0.1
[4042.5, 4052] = -0.8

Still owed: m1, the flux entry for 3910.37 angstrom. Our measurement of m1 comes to 43.38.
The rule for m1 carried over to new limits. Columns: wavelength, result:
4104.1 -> 26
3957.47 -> 38.94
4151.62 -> 43.1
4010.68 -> 41.68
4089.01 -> 39.22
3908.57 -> 40.88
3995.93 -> 37.93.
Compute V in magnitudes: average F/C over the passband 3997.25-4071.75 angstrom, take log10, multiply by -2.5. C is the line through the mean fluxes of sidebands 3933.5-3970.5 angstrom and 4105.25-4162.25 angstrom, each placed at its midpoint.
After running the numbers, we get -0.132 mag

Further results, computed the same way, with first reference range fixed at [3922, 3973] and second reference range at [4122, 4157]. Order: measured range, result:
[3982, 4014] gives -0.178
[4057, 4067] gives -0.117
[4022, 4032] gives -0.087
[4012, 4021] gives -0.217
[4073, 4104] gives 0.001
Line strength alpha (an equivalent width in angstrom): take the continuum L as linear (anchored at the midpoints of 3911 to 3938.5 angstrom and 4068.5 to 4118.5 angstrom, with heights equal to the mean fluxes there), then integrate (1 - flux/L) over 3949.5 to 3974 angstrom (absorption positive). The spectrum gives 2.2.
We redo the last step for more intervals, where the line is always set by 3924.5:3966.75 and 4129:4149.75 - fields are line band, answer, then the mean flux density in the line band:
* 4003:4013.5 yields -1.56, 38.5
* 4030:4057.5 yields -3.96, 39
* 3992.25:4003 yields -3.03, 42.8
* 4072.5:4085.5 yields 0.01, 34.6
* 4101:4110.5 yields 0.12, 34.6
